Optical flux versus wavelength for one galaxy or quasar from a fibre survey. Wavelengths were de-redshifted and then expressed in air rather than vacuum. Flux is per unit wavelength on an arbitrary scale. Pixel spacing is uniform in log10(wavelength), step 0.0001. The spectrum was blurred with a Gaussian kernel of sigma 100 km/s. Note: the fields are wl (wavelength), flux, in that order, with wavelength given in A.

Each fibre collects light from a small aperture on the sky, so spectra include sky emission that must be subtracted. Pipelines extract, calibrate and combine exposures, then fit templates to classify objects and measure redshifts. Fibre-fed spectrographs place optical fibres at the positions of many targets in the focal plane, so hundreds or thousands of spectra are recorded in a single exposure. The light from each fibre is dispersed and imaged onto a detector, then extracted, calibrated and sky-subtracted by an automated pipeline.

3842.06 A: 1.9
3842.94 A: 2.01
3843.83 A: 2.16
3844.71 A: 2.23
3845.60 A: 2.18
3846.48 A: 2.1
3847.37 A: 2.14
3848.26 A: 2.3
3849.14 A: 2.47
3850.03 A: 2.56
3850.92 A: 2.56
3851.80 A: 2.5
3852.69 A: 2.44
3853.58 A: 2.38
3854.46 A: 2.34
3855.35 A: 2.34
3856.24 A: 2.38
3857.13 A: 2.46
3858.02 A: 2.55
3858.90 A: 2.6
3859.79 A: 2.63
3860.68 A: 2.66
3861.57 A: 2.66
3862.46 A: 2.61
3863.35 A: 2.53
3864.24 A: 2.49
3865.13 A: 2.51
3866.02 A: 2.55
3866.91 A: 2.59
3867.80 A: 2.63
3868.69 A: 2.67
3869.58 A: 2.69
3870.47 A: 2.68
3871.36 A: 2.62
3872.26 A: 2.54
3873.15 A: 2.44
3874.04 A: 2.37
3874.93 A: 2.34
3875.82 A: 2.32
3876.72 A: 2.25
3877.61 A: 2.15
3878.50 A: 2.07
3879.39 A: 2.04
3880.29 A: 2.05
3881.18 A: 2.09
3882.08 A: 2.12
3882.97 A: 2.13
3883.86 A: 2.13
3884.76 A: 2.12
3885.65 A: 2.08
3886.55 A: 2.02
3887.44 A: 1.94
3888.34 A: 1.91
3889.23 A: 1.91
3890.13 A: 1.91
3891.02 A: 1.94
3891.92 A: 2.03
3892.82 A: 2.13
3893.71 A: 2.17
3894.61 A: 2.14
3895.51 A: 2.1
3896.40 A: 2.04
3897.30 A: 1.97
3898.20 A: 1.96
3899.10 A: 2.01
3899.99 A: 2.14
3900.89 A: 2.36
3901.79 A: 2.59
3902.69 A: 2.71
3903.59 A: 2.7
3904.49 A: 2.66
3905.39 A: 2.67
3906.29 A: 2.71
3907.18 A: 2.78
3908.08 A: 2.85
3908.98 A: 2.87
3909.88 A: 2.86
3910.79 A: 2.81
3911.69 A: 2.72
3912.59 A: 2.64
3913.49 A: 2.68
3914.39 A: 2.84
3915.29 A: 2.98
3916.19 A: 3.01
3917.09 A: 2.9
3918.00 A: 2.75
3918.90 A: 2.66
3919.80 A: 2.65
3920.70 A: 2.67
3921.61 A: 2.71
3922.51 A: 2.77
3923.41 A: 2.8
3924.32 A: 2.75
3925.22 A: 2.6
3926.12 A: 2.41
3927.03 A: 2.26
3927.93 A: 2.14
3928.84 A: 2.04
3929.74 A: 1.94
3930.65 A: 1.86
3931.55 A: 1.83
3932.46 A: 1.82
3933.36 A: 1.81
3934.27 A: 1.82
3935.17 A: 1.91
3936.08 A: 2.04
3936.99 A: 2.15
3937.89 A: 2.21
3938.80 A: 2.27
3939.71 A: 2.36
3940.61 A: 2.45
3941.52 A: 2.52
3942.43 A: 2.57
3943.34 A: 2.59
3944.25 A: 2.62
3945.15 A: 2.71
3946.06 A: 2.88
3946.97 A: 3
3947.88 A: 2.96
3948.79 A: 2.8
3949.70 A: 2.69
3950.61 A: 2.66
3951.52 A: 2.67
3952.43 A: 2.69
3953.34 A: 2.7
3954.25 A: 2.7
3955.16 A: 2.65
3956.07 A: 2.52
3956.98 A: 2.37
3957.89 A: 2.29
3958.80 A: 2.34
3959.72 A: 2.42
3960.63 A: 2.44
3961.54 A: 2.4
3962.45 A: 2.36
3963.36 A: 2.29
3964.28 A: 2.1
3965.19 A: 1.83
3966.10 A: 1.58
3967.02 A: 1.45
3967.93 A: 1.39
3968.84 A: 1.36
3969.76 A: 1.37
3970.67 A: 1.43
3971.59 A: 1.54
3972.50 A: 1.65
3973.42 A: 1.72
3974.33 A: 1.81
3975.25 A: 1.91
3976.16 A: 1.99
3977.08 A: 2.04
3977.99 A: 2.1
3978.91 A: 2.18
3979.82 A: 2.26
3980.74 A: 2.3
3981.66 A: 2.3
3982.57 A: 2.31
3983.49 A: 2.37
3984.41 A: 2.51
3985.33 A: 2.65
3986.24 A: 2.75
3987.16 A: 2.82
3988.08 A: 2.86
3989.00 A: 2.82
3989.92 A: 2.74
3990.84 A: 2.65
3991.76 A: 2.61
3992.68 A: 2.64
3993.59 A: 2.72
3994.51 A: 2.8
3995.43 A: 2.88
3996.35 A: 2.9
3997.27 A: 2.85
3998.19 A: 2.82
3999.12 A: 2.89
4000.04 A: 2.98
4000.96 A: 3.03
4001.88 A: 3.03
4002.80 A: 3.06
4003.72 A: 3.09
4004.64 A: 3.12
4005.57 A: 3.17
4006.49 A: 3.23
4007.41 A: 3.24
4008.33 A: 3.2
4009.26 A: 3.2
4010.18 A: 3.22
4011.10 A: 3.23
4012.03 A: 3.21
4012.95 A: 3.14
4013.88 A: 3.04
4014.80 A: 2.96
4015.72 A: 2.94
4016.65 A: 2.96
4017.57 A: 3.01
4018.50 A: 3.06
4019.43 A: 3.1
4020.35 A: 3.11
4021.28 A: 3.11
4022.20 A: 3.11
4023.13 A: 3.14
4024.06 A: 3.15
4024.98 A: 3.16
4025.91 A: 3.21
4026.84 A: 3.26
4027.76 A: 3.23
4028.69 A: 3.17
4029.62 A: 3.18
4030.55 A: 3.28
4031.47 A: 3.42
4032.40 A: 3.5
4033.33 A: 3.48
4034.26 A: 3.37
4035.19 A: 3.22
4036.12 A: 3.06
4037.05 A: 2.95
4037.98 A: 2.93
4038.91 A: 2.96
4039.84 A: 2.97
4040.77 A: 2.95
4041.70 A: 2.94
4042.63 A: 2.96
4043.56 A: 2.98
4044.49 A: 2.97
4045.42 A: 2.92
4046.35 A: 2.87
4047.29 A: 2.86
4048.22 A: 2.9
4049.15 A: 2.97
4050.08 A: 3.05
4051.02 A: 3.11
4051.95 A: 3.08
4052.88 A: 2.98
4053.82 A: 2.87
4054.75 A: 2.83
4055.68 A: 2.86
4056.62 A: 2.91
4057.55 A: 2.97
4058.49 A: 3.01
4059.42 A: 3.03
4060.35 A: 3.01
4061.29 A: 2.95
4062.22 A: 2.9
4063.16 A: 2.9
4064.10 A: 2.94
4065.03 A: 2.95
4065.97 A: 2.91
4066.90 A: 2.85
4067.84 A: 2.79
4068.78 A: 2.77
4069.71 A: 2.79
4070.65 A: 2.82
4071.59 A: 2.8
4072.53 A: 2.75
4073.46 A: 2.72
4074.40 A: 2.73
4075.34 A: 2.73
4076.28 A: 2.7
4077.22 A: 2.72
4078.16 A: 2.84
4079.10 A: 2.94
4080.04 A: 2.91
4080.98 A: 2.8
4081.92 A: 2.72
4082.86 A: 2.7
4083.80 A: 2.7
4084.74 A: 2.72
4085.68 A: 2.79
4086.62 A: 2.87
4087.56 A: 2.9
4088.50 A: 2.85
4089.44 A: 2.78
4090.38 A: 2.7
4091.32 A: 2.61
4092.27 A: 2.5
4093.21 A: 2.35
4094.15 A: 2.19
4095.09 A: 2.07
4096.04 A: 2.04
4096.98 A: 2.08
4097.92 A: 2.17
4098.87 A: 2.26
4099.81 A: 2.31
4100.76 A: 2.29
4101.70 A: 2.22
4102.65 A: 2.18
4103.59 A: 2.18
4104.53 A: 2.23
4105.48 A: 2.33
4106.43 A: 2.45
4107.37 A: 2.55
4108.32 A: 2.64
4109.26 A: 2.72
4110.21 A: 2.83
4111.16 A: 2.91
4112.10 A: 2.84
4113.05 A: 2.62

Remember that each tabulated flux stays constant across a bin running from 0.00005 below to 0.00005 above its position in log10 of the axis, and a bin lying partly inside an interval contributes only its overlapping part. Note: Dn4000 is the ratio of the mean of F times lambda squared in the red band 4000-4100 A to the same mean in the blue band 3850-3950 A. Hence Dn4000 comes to 1.3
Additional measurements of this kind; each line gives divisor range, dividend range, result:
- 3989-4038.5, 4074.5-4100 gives 0.88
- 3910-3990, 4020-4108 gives 1.27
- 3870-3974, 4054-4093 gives 1.31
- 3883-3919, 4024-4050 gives 1.38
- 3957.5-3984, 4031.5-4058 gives 1.58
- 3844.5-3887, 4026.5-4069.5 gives 1.39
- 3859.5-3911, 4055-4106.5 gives 1.25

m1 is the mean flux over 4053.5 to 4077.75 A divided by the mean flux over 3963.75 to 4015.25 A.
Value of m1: 1.13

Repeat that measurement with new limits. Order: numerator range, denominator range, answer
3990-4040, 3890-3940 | 1.28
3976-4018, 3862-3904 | 1.24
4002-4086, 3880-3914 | 1.30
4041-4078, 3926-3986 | 1.30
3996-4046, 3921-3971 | 1.35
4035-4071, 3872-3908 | 1.32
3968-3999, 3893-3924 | 0.90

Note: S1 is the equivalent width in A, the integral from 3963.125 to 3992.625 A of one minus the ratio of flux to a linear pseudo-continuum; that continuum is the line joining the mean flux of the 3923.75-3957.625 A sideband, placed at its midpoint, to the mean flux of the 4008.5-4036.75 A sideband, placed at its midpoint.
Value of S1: 6.9 A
